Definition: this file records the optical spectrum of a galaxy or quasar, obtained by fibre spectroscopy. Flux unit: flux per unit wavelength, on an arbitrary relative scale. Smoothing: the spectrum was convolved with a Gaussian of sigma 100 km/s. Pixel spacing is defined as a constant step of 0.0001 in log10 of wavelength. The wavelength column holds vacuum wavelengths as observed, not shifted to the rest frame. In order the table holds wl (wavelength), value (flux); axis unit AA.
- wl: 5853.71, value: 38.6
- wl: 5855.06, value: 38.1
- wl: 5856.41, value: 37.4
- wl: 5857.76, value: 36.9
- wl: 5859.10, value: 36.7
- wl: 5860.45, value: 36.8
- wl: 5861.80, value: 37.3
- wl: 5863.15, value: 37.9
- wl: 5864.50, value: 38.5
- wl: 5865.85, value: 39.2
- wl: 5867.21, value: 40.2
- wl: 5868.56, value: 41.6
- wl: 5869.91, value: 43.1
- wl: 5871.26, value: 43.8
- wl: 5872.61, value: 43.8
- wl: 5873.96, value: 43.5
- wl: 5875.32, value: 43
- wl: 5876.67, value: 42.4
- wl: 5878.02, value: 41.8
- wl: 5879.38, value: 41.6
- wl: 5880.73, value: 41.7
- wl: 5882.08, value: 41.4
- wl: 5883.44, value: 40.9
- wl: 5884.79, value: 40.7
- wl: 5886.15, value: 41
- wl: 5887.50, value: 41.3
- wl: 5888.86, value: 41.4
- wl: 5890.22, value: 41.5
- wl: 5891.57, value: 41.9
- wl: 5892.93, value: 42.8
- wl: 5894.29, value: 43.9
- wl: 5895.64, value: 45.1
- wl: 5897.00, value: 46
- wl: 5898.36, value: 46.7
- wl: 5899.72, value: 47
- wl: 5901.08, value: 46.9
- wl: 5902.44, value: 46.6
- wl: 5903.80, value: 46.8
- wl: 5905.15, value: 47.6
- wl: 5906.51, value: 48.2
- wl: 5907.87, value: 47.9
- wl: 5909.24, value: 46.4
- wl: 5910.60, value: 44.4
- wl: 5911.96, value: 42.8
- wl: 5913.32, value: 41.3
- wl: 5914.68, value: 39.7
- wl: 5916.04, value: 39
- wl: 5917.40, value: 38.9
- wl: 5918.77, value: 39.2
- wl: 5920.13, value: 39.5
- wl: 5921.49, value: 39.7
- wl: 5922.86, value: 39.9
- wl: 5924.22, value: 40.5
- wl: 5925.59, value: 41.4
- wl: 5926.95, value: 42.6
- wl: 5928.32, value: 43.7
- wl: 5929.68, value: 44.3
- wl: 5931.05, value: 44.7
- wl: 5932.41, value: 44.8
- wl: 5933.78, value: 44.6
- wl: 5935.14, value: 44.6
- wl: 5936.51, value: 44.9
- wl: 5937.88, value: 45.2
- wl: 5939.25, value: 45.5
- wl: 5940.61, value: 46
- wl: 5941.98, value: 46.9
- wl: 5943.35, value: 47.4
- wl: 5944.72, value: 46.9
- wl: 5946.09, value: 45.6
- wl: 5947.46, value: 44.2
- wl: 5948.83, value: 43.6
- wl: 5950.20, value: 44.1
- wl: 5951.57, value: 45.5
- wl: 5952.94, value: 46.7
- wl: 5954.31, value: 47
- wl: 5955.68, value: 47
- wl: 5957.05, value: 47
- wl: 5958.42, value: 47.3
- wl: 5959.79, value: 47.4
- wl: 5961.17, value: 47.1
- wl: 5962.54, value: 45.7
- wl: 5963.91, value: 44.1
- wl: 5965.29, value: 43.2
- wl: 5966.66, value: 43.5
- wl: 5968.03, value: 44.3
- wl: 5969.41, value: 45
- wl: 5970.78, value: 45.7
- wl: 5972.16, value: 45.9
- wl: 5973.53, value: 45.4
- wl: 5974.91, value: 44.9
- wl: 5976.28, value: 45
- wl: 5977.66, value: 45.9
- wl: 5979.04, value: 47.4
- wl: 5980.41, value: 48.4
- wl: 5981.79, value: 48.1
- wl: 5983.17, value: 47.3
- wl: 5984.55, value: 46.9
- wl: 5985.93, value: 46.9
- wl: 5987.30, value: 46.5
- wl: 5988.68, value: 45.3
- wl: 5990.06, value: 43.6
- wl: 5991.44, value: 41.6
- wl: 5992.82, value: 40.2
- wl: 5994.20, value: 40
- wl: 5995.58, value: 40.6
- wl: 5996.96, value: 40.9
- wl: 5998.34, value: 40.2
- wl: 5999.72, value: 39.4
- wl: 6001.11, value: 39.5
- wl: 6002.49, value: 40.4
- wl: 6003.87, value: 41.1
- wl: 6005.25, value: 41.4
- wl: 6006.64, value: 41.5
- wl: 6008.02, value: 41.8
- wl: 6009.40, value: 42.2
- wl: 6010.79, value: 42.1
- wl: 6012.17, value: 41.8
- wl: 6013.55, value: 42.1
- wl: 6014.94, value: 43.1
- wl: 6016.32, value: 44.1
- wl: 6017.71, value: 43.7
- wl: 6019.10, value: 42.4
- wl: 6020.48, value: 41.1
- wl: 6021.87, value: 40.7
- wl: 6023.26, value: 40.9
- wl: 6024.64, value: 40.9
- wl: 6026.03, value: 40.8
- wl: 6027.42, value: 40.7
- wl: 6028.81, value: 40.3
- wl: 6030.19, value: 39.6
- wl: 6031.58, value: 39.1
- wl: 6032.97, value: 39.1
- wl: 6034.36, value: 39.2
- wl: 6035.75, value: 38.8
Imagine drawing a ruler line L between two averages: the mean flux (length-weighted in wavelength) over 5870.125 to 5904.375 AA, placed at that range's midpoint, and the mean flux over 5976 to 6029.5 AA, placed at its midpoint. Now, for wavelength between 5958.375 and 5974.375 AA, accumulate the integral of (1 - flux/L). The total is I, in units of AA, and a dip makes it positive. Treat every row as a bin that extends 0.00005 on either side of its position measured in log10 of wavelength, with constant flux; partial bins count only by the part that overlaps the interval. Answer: -0.9 AA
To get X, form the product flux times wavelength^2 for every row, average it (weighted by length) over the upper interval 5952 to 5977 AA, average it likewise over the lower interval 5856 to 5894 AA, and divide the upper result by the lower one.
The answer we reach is 1.15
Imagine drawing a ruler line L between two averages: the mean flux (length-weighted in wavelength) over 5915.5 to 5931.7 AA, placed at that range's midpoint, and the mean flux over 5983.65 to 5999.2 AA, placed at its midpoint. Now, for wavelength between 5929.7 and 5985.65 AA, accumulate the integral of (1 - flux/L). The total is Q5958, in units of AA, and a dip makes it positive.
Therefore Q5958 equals -4.92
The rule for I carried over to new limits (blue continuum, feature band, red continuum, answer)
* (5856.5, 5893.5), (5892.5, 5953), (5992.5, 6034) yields -4.92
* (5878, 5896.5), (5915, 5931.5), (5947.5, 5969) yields 1.03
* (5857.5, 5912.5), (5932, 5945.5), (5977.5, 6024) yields -0.92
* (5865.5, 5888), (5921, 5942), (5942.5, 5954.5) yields 0.51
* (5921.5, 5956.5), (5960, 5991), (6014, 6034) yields -1.87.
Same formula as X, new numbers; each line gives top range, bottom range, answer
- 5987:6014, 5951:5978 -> 0.92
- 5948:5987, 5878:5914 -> 1.07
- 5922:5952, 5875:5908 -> 1.03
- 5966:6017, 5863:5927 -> 1.05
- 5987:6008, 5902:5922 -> 0.99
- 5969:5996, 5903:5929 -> 1.08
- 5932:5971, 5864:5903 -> 1.09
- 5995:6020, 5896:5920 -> 0.97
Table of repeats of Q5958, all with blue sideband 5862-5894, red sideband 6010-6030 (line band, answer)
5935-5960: -2.6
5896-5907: -1.4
